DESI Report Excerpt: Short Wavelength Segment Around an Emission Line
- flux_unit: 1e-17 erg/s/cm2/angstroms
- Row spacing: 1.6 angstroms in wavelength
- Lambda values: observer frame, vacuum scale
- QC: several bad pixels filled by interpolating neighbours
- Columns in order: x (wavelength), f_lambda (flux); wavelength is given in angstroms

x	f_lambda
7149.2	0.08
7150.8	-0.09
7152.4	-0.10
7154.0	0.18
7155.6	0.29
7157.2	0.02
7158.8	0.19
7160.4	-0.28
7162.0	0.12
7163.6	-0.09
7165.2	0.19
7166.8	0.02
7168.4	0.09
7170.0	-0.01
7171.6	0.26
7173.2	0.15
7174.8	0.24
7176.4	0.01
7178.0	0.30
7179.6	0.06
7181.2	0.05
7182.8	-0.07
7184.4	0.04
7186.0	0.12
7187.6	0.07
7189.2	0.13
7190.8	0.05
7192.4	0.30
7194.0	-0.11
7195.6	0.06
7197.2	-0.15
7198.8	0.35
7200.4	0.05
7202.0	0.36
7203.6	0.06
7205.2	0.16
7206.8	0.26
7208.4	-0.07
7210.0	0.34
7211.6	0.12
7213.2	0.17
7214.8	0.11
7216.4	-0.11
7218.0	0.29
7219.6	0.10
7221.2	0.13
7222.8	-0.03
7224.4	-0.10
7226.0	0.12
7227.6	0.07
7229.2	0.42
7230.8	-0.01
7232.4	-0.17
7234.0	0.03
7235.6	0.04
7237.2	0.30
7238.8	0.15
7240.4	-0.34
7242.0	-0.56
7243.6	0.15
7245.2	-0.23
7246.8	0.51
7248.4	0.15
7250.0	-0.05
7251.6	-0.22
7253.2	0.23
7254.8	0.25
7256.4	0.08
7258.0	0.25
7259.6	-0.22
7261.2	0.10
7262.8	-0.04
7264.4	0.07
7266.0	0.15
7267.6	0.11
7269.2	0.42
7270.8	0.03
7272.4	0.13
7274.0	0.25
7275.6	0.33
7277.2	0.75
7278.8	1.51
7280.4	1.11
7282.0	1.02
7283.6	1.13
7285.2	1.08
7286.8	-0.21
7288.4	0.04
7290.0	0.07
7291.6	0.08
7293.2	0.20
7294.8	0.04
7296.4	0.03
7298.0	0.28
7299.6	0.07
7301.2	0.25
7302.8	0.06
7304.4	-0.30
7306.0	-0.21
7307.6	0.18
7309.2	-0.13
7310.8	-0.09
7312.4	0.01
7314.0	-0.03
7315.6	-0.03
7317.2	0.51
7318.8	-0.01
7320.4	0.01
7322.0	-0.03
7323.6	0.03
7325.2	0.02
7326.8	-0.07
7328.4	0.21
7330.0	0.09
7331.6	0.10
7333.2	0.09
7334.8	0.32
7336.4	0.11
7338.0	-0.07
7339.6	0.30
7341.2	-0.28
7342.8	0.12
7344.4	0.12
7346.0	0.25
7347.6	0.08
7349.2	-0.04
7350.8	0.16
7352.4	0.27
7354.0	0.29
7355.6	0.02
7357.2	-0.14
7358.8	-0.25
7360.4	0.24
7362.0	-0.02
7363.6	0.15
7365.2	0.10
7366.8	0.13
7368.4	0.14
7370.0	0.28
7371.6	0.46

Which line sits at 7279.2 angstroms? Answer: [O II]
